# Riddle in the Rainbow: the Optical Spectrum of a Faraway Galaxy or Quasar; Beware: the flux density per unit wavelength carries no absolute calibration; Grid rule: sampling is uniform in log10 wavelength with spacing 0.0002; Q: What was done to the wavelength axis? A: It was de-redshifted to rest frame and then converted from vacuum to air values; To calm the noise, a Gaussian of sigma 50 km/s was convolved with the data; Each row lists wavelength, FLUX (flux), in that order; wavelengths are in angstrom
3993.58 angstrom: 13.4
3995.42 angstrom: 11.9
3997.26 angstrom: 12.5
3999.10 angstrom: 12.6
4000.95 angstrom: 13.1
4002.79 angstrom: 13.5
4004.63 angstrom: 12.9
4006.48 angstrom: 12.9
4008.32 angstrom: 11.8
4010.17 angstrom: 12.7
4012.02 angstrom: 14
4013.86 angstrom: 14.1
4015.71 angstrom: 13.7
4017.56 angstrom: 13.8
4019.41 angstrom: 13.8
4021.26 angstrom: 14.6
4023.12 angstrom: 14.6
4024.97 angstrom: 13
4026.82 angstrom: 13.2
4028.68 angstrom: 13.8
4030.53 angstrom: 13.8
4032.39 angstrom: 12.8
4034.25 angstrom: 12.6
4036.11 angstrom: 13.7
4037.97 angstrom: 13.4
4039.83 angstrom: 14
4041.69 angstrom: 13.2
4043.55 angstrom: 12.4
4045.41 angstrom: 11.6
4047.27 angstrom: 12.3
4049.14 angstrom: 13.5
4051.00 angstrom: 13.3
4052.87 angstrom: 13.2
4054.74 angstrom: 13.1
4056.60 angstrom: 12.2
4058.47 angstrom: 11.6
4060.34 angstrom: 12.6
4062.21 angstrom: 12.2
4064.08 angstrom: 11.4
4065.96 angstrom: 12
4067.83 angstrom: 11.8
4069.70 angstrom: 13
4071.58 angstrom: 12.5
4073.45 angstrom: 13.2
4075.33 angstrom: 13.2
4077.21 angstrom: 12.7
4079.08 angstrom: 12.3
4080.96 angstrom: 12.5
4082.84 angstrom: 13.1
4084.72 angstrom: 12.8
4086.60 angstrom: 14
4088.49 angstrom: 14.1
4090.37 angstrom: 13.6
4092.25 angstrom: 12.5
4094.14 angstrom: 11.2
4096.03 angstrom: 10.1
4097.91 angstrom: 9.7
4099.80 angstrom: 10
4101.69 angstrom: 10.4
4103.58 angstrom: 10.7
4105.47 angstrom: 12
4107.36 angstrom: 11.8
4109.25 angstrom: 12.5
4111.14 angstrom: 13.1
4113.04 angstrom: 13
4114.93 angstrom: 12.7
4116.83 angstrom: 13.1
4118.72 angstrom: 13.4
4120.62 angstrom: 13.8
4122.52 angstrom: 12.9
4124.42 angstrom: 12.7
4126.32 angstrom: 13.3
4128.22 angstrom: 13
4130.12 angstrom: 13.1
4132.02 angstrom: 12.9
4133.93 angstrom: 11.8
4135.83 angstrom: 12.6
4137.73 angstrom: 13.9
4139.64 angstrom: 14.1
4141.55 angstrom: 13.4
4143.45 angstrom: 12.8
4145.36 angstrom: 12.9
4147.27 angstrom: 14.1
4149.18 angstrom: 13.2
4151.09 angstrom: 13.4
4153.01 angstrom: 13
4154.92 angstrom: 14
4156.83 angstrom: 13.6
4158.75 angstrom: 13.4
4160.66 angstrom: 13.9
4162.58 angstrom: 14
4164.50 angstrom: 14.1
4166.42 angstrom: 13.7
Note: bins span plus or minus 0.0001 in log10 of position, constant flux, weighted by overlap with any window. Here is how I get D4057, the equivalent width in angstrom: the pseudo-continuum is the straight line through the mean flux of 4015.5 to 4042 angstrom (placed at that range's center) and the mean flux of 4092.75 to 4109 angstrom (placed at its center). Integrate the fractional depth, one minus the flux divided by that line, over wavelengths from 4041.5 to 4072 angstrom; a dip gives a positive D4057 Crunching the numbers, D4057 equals 0.2 angstrom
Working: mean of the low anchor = 13.6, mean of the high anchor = 10.9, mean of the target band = 12.4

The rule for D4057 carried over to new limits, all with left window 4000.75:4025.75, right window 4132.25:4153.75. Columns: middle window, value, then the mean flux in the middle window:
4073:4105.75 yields 3.0 angstrom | 12.1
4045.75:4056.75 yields 0.4 angstrom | 12.9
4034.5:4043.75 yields 0.0 angstrom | 13.4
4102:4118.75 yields 1.2 angstrom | 12.4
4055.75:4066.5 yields 1.1 angstrom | 12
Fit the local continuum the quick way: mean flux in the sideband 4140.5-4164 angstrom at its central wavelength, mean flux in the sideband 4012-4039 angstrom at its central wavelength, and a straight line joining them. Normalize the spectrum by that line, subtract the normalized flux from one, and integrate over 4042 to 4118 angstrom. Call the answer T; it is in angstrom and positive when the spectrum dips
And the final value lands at 7.0 angstrom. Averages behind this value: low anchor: 13.6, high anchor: 13.5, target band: 12.3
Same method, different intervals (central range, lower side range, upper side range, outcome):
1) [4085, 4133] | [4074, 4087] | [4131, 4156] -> 2.47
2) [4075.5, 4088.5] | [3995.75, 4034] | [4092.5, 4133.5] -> -0.50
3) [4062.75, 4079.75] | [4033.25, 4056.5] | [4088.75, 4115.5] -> -0.07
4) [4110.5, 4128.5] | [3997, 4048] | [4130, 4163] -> 0.29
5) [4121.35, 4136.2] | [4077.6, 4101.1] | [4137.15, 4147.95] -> 0.38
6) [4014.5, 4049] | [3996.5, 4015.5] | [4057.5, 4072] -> -1.96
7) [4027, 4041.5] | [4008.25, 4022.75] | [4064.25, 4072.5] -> -0.26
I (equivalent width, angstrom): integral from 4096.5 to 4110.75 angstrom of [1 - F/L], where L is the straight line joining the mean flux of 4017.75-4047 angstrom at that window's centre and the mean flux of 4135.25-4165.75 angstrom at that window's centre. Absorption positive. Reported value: 2.5 angstrom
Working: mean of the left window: 13.4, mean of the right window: 13.5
